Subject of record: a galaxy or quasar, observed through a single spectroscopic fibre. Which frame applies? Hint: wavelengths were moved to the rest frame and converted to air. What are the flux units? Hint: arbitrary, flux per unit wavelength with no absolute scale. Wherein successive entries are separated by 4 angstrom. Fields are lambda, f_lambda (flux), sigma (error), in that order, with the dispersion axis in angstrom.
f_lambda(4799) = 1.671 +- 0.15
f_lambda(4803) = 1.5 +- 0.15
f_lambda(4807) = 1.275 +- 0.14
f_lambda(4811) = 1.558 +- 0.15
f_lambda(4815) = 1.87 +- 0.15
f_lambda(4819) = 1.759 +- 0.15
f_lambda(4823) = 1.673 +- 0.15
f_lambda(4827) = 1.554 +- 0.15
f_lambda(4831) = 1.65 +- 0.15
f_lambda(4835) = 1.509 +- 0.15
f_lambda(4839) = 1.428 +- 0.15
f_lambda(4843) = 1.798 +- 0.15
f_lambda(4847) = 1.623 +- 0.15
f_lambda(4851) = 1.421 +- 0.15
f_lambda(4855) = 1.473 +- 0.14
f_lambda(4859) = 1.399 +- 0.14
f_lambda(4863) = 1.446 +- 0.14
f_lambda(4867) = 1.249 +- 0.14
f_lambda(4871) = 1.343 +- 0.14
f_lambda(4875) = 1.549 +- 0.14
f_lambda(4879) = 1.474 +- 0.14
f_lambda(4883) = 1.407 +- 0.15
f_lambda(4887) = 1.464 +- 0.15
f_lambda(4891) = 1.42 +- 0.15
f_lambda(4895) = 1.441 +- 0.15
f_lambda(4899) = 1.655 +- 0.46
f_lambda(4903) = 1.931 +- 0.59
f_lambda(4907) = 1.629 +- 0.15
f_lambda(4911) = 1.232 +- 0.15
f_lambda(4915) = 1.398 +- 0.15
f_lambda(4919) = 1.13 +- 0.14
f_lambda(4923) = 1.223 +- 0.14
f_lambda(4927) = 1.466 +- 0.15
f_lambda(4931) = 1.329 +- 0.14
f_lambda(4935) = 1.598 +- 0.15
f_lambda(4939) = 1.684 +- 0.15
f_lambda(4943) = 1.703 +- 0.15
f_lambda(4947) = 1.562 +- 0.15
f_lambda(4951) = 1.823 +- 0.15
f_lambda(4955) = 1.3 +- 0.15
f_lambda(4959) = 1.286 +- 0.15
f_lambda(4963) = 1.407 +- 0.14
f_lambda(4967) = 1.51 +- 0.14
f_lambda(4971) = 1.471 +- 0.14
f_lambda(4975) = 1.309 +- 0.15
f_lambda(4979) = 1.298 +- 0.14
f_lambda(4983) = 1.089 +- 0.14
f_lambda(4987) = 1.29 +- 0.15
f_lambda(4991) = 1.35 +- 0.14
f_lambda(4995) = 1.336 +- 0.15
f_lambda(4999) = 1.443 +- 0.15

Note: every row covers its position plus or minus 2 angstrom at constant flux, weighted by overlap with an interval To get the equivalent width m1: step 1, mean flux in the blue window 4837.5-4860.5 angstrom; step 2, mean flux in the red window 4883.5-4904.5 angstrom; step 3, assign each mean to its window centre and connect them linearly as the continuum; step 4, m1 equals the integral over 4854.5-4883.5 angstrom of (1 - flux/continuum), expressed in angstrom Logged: 2.40 angstrom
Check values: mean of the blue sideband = 1.53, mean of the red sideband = 1.56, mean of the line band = 1.42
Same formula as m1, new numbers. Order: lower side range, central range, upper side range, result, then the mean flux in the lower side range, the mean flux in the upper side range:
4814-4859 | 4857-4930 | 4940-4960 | 6.6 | 1.6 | 1.55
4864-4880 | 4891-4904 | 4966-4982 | -2.1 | 1.4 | 1.37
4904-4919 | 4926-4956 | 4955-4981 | -3.8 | 1.42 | 1.37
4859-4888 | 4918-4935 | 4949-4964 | 1.3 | 1.42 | 1.46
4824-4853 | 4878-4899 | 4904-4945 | 0.6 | 1.57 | 1.45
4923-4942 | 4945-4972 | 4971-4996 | -1.7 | 1.5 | 1.29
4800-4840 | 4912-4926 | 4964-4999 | 1.7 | 1.58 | 1.34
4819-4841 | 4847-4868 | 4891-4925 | 1.5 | 1.58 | 1.45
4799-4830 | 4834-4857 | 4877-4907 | 0.6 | 1.6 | 1.55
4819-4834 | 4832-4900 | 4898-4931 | 3.2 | 1.64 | 1.44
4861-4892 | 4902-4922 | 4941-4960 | 0.7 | 1.42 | 1.55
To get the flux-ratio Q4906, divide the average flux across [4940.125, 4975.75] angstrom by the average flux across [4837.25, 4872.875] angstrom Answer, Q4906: 1.02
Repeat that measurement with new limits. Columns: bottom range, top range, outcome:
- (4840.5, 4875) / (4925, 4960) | 1.04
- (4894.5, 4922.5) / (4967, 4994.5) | 0.89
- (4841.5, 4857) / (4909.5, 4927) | 0.81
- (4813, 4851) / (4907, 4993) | 0.86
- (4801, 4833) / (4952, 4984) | 0.85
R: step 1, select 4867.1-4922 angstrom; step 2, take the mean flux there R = 1.46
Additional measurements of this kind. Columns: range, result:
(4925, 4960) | 1.53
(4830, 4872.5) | 1.48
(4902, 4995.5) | 1.43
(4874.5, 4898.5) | 1.47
